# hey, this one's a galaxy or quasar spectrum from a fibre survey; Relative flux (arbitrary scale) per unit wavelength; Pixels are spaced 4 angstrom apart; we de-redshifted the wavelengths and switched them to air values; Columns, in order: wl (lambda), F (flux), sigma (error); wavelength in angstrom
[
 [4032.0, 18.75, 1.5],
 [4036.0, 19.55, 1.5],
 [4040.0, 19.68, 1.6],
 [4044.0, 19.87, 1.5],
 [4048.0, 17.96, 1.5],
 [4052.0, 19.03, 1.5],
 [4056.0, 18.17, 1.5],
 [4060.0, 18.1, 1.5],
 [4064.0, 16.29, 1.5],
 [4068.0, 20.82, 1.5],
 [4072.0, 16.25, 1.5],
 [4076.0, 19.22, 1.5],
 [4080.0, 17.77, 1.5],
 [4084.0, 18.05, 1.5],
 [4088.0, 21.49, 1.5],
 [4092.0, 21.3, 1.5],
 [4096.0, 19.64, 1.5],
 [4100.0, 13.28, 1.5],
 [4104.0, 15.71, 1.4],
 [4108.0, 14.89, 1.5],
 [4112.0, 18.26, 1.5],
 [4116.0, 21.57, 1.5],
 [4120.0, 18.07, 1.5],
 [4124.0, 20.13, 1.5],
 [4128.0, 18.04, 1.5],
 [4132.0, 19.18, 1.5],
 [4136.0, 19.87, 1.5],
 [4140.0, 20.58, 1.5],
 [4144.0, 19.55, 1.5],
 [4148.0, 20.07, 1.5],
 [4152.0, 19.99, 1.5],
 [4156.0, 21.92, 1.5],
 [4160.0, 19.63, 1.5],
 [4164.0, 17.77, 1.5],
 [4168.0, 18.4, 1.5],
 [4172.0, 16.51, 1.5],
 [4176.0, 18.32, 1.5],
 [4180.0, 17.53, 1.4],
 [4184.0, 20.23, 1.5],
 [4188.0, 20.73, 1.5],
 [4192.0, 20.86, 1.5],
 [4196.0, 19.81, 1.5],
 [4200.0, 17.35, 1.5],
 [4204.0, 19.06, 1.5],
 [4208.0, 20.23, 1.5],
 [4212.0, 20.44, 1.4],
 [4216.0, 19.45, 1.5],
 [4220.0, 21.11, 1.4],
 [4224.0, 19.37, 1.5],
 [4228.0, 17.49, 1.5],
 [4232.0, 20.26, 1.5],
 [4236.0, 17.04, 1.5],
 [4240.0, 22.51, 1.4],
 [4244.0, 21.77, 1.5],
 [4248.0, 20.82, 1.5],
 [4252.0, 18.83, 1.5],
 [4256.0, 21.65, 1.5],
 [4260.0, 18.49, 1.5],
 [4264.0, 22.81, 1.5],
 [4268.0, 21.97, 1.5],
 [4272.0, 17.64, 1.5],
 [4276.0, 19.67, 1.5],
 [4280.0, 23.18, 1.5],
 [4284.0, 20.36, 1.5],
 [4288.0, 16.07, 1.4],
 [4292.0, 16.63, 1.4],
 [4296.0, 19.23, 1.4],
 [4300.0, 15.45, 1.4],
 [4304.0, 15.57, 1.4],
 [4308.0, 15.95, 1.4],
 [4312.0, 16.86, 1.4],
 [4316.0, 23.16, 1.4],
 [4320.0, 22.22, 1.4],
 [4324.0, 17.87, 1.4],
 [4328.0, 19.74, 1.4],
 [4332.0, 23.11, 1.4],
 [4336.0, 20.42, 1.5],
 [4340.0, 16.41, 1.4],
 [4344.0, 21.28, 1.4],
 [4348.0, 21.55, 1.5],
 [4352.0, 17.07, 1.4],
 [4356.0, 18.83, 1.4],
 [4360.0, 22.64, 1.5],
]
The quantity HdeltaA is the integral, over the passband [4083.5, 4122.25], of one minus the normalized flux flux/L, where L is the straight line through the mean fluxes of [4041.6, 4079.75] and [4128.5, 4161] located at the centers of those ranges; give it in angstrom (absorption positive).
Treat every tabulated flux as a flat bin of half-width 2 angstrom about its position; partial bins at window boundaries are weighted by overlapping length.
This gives 1.93 angstrom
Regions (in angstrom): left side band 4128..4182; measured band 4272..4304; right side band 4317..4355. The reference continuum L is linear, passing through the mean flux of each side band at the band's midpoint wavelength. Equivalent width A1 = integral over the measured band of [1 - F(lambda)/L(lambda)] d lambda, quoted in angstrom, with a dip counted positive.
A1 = 2.23 angstrom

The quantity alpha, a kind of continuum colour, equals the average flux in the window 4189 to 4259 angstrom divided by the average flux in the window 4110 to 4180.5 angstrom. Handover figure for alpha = 1.03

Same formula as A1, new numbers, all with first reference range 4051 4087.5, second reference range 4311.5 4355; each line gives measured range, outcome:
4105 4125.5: 0.2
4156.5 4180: 0.8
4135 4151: -1.1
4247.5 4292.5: -0.7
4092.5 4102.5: 0.7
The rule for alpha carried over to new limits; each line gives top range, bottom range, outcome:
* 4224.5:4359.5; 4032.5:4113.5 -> 1.07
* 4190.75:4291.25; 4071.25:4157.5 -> 1.05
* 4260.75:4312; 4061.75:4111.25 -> 1.04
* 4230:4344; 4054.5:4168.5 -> 1.04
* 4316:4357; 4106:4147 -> 1.05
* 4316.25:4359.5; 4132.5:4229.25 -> 1.03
